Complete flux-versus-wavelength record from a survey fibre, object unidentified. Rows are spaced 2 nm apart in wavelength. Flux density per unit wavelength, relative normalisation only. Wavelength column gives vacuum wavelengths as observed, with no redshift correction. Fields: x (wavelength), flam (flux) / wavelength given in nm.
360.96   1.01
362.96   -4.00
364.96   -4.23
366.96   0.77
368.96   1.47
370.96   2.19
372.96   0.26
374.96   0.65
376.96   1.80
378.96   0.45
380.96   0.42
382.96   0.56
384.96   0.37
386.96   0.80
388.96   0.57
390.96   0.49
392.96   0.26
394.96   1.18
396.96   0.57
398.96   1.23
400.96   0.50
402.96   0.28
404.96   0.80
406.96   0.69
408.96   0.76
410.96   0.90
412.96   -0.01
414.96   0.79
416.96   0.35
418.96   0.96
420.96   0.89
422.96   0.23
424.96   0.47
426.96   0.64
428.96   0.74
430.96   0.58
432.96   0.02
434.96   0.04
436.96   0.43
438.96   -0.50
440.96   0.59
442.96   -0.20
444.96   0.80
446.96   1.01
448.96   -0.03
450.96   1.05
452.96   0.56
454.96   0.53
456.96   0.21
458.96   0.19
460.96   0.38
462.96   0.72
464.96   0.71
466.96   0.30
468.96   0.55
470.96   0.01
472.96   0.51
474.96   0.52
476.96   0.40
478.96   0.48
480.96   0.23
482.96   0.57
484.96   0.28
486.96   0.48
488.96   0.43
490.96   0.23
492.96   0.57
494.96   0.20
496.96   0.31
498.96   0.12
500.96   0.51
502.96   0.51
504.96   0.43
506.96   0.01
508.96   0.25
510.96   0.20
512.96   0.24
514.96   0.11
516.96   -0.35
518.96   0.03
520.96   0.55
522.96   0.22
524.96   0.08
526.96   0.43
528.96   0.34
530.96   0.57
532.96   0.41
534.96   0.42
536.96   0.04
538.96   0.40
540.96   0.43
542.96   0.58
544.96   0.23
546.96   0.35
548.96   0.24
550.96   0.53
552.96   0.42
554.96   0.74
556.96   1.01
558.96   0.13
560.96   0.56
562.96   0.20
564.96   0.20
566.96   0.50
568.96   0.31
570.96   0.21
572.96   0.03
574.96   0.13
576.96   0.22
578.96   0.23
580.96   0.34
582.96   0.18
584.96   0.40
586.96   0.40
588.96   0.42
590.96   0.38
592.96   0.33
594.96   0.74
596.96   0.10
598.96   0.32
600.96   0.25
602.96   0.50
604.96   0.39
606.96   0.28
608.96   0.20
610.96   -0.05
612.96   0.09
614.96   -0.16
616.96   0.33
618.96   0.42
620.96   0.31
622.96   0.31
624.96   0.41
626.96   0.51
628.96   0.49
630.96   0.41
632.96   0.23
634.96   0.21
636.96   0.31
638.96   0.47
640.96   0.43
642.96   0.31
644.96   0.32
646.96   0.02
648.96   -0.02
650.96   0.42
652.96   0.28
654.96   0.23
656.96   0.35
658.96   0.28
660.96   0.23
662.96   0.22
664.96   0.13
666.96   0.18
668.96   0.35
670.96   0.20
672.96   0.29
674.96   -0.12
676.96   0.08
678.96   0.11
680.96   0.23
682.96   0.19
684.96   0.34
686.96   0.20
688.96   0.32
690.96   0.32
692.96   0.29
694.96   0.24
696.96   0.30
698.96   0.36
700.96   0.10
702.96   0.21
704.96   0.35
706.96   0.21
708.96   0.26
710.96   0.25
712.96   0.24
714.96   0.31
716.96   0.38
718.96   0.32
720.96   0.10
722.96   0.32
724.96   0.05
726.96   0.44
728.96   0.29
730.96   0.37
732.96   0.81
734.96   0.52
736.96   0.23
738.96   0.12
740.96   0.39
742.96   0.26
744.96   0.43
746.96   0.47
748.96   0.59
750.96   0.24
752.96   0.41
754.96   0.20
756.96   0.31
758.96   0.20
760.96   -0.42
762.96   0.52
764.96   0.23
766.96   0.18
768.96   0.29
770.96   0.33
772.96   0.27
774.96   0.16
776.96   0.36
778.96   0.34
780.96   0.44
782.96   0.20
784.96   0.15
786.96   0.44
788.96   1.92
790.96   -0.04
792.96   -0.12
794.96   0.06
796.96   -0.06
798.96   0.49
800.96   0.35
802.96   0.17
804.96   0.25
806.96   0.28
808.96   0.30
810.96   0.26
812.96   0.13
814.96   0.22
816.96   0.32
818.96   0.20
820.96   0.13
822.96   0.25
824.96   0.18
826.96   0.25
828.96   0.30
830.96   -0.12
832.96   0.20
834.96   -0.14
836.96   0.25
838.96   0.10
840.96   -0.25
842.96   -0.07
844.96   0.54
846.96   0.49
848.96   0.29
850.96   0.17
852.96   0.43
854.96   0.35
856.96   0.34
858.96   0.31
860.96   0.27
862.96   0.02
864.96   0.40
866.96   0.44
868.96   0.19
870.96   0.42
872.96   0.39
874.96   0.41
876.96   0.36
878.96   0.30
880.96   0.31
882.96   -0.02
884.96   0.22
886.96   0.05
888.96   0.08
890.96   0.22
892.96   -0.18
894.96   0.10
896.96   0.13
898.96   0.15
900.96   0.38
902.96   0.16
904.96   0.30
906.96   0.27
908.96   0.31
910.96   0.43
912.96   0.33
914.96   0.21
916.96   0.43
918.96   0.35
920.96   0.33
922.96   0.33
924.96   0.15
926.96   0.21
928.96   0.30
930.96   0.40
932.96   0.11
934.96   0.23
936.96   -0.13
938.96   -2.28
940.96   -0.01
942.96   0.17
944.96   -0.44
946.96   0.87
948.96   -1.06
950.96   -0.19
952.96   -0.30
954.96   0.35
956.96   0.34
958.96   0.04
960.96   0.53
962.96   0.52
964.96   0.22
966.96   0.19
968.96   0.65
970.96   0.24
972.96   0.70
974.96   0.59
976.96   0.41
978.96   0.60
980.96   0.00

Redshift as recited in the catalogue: 1.115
